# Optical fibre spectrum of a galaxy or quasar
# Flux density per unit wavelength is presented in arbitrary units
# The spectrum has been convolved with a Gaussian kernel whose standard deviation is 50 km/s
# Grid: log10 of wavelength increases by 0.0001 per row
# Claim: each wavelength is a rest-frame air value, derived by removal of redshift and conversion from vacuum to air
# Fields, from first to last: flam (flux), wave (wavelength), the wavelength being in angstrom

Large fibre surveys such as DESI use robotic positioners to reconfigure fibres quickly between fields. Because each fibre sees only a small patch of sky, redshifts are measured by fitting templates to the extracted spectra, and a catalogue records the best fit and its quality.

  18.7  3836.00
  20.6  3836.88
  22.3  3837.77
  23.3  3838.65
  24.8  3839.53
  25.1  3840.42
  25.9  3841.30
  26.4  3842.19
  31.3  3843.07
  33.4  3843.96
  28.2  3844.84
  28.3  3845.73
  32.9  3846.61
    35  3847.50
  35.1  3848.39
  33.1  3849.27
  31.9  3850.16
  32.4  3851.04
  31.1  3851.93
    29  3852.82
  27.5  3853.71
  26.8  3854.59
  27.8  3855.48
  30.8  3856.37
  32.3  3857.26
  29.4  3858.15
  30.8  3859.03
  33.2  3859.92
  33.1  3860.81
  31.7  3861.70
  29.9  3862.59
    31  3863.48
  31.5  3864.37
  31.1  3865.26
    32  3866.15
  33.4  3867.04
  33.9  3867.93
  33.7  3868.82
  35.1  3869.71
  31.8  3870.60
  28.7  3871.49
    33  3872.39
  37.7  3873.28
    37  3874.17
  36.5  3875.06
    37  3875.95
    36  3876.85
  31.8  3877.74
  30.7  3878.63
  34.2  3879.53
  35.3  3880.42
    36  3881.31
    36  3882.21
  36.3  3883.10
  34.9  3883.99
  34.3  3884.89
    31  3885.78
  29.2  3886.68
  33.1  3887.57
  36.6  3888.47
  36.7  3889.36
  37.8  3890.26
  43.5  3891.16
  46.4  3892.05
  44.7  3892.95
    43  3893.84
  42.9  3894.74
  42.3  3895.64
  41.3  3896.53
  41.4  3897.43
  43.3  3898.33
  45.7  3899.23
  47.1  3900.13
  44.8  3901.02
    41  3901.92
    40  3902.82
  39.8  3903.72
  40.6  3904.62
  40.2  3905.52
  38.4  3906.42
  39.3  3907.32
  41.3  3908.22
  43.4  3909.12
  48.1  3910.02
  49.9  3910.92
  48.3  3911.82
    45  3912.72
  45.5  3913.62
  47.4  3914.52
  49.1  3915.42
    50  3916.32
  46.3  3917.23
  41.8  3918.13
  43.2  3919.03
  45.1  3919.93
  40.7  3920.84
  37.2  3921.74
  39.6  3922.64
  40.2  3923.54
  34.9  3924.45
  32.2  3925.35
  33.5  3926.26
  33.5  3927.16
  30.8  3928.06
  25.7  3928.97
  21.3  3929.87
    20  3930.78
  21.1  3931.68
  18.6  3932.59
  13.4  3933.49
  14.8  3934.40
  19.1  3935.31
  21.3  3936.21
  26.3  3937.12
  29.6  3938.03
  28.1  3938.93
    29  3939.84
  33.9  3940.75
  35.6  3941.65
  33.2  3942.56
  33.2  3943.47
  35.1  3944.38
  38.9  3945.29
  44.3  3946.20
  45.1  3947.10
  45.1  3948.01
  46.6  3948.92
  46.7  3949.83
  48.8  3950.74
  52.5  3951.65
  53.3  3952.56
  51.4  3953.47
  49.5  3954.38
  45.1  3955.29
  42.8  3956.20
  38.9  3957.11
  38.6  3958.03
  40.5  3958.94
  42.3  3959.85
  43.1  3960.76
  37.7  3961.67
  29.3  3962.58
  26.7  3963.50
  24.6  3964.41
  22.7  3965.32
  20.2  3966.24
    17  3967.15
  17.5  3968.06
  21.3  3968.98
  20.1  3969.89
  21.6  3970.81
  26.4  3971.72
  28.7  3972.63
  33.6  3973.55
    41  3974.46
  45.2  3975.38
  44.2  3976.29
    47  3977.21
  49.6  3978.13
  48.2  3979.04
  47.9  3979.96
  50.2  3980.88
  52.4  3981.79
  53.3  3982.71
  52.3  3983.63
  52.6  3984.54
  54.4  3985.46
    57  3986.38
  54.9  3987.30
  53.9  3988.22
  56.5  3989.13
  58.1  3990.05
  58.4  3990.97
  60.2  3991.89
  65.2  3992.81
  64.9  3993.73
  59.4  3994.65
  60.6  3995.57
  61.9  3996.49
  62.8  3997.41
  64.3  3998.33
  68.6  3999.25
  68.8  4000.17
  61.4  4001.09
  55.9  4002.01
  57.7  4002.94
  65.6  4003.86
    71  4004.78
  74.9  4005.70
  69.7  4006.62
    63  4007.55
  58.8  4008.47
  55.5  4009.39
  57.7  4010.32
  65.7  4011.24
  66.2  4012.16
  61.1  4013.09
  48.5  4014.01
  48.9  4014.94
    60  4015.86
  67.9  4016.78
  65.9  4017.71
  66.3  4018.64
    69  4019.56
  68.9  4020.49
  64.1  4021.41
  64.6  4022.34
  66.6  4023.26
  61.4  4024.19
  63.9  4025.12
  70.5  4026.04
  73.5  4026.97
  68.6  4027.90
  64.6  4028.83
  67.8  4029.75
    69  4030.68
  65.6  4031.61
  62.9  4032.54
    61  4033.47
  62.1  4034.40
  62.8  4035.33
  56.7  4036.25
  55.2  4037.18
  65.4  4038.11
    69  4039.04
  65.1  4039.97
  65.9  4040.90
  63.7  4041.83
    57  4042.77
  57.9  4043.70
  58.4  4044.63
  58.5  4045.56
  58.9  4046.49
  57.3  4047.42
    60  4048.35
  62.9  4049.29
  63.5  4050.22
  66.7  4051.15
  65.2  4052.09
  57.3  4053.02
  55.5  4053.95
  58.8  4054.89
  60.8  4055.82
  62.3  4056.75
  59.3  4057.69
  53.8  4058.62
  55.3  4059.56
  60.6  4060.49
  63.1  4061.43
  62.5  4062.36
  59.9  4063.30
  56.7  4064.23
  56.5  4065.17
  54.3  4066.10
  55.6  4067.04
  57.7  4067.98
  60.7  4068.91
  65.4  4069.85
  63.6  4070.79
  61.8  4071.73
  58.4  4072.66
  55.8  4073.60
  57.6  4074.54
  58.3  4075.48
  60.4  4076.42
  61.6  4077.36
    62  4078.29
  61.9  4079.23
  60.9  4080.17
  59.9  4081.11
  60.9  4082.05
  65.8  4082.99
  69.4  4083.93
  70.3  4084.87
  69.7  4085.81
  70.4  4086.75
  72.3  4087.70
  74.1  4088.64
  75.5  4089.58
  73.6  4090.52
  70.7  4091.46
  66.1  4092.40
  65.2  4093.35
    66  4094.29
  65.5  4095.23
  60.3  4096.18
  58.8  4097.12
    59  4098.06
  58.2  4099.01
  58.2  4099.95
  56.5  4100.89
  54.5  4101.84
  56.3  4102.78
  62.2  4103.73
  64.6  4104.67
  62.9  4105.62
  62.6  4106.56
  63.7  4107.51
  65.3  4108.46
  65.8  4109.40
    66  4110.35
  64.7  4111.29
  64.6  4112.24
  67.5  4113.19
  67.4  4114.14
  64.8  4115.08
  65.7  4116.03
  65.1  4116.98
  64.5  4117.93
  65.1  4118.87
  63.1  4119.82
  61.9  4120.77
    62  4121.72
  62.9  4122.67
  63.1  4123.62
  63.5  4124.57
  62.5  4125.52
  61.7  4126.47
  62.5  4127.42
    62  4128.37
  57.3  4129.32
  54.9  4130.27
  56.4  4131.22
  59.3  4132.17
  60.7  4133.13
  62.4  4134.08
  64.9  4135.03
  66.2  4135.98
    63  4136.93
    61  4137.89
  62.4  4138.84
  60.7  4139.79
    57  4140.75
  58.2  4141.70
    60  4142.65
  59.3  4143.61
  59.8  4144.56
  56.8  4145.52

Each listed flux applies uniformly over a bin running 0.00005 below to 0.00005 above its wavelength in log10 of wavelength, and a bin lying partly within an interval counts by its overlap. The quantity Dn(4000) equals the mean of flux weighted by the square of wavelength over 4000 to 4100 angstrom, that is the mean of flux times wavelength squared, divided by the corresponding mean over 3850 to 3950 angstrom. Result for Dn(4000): 1.9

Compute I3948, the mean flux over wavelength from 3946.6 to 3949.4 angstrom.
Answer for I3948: 45.7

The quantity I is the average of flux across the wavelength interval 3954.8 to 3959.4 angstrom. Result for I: 41.2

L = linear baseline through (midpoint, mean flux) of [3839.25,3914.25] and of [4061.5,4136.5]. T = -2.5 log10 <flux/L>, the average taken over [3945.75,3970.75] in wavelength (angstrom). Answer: 0.217 mag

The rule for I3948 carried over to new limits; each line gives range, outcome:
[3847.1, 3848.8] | 35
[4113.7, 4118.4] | 65.6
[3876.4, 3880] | 33.2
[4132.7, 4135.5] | 62.8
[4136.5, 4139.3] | 62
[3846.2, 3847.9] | 33.9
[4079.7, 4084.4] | 63.4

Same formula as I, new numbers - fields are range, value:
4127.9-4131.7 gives 57.7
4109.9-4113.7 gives 65.7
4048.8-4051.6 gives 64.3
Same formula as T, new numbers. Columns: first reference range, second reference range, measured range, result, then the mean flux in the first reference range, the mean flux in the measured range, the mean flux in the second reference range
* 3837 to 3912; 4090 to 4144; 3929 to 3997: 0.146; 35.1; 39.8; 62.5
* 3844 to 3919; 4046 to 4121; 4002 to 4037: -0.174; 37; 63.8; 62.5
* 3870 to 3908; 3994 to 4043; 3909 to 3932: 0.129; 38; 39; 63.7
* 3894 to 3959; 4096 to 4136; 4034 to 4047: -0.161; 38.6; 61.2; 62.1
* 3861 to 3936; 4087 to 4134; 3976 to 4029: -0.210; 36.6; 60.5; 63.4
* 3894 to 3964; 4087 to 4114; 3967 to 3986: 0.157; 38.5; 39.7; 64.4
